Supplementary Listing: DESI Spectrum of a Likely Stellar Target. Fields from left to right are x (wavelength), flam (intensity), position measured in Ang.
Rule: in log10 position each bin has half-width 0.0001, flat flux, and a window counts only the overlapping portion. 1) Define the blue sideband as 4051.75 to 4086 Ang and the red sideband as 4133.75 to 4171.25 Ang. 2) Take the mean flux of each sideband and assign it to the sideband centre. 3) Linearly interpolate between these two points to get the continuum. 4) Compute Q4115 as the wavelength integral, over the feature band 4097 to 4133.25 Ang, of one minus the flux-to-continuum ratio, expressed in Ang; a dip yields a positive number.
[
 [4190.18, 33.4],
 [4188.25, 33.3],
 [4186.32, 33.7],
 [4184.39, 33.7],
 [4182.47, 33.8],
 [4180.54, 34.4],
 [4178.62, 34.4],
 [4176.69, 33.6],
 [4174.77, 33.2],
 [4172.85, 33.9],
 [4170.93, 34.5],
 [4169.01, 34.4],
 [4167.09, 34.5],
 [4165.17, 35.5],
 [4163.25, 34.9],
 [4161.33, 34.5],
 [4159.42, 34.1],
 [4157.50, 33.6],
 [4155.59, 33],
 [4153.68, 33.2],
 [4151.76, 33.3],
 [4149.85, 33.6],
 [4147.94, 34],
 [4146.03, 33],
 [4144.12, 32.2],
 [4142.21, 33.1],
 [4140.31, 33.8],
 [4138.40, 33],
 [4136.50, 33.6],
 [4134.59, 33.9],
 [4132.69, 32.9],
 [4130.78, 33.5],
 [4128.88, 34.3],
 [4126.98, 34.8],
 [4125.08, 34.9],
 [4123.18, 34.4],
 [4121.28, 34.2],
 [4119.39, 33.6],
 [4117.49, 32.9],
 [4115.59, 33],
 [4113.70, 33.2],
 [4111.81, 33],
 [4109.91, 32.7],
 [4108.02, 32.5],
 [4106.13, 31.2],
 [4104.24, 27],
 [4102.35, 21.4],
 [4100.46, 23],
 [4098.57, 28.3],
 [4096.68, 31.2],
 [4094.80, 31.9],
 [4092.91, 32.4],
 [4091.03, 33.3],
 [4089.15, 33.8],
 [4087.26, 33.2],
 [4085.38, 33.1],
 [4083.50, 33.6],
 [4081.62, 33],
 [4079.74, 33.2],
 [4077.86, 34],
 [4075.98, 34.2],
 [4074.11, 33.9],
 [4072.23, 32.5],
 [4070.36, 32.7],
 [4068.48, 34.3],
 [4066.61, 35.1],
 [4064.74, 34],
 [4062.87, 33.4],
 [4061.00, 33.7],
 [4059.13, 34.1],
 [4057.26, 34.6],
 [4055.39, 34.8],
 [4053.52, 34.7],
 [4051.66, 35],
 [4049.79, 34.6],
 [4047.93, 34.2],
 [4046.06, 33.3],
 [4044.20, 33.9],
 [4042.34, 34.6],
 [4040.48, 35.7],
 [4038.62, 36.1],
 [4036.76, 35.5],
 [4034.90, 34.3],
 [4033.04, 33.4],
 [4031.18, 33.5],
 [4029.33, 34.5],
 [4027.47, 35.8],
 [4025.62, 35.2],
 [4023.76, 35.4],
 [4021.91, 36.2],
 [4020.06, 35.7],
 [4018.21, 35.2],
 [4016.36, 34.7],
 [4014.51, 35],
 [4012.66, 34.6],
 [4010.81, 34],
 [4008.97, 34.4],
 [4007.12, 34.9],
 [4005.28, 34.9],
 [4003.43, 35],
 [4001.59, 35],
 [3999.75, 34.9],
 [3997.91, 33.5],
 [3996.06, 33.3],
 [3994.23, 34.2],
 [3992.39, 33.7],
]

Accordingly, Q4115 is 2.4 Ang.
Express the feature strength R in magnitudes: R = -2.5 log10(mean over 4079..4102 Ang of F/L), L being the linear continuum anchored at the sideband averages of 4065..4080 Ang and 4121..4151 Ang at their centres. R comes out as 0.08 mag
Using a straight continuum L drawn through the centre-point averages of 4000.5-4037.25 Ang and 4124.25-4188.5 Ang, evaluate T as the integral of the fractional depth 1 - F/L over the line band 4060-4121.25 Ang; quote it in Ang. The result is 3.9 Ang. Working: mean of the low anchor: 34.9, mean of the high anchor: 33.8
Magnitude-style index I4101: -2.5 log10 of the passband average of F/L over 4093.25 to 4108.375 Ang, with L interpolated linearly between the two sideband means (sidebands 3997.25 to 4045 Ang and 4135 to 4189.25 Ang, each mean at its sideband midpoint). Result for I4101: 0.207 mag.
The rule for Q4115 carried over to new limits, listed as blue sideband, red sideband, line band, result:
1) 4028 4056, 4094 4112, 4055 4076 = -1.0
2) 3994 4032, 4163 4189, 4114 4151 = 0.7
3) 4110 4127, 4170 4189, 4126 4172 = -0.1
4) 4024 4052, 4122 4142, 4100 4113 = 1.9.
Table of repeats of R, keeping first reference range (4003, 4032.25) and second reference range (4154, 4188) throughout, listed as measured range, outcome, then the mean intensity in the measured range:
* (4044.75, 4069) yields 0.013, 34.3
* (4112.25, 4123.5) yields 0.028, 33.5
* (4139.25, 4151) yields 0.030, 33.3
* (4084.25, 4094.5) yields 0.046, 33.1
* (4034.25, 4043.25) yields -0.014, 35.3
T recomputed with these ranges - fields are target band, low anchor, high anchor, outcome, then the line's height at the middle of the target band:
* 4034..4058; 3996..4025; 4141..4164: -0.14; 34.5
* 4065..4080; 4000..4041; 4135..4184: 0.32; 34.5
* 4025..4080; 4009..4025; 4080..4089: -0.30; 34.1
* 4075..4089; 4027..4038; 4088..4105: -1.43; 30.4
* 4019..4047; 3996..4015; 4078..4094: -0.65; 34.1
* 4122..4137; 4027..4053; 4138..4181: -0.02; 34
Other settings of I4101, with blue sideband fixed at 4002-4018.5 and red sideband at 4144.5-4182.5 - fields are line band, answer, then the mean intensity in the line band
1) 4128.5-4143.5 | 0.02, 33.5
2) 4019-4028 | -0.03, 35.7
